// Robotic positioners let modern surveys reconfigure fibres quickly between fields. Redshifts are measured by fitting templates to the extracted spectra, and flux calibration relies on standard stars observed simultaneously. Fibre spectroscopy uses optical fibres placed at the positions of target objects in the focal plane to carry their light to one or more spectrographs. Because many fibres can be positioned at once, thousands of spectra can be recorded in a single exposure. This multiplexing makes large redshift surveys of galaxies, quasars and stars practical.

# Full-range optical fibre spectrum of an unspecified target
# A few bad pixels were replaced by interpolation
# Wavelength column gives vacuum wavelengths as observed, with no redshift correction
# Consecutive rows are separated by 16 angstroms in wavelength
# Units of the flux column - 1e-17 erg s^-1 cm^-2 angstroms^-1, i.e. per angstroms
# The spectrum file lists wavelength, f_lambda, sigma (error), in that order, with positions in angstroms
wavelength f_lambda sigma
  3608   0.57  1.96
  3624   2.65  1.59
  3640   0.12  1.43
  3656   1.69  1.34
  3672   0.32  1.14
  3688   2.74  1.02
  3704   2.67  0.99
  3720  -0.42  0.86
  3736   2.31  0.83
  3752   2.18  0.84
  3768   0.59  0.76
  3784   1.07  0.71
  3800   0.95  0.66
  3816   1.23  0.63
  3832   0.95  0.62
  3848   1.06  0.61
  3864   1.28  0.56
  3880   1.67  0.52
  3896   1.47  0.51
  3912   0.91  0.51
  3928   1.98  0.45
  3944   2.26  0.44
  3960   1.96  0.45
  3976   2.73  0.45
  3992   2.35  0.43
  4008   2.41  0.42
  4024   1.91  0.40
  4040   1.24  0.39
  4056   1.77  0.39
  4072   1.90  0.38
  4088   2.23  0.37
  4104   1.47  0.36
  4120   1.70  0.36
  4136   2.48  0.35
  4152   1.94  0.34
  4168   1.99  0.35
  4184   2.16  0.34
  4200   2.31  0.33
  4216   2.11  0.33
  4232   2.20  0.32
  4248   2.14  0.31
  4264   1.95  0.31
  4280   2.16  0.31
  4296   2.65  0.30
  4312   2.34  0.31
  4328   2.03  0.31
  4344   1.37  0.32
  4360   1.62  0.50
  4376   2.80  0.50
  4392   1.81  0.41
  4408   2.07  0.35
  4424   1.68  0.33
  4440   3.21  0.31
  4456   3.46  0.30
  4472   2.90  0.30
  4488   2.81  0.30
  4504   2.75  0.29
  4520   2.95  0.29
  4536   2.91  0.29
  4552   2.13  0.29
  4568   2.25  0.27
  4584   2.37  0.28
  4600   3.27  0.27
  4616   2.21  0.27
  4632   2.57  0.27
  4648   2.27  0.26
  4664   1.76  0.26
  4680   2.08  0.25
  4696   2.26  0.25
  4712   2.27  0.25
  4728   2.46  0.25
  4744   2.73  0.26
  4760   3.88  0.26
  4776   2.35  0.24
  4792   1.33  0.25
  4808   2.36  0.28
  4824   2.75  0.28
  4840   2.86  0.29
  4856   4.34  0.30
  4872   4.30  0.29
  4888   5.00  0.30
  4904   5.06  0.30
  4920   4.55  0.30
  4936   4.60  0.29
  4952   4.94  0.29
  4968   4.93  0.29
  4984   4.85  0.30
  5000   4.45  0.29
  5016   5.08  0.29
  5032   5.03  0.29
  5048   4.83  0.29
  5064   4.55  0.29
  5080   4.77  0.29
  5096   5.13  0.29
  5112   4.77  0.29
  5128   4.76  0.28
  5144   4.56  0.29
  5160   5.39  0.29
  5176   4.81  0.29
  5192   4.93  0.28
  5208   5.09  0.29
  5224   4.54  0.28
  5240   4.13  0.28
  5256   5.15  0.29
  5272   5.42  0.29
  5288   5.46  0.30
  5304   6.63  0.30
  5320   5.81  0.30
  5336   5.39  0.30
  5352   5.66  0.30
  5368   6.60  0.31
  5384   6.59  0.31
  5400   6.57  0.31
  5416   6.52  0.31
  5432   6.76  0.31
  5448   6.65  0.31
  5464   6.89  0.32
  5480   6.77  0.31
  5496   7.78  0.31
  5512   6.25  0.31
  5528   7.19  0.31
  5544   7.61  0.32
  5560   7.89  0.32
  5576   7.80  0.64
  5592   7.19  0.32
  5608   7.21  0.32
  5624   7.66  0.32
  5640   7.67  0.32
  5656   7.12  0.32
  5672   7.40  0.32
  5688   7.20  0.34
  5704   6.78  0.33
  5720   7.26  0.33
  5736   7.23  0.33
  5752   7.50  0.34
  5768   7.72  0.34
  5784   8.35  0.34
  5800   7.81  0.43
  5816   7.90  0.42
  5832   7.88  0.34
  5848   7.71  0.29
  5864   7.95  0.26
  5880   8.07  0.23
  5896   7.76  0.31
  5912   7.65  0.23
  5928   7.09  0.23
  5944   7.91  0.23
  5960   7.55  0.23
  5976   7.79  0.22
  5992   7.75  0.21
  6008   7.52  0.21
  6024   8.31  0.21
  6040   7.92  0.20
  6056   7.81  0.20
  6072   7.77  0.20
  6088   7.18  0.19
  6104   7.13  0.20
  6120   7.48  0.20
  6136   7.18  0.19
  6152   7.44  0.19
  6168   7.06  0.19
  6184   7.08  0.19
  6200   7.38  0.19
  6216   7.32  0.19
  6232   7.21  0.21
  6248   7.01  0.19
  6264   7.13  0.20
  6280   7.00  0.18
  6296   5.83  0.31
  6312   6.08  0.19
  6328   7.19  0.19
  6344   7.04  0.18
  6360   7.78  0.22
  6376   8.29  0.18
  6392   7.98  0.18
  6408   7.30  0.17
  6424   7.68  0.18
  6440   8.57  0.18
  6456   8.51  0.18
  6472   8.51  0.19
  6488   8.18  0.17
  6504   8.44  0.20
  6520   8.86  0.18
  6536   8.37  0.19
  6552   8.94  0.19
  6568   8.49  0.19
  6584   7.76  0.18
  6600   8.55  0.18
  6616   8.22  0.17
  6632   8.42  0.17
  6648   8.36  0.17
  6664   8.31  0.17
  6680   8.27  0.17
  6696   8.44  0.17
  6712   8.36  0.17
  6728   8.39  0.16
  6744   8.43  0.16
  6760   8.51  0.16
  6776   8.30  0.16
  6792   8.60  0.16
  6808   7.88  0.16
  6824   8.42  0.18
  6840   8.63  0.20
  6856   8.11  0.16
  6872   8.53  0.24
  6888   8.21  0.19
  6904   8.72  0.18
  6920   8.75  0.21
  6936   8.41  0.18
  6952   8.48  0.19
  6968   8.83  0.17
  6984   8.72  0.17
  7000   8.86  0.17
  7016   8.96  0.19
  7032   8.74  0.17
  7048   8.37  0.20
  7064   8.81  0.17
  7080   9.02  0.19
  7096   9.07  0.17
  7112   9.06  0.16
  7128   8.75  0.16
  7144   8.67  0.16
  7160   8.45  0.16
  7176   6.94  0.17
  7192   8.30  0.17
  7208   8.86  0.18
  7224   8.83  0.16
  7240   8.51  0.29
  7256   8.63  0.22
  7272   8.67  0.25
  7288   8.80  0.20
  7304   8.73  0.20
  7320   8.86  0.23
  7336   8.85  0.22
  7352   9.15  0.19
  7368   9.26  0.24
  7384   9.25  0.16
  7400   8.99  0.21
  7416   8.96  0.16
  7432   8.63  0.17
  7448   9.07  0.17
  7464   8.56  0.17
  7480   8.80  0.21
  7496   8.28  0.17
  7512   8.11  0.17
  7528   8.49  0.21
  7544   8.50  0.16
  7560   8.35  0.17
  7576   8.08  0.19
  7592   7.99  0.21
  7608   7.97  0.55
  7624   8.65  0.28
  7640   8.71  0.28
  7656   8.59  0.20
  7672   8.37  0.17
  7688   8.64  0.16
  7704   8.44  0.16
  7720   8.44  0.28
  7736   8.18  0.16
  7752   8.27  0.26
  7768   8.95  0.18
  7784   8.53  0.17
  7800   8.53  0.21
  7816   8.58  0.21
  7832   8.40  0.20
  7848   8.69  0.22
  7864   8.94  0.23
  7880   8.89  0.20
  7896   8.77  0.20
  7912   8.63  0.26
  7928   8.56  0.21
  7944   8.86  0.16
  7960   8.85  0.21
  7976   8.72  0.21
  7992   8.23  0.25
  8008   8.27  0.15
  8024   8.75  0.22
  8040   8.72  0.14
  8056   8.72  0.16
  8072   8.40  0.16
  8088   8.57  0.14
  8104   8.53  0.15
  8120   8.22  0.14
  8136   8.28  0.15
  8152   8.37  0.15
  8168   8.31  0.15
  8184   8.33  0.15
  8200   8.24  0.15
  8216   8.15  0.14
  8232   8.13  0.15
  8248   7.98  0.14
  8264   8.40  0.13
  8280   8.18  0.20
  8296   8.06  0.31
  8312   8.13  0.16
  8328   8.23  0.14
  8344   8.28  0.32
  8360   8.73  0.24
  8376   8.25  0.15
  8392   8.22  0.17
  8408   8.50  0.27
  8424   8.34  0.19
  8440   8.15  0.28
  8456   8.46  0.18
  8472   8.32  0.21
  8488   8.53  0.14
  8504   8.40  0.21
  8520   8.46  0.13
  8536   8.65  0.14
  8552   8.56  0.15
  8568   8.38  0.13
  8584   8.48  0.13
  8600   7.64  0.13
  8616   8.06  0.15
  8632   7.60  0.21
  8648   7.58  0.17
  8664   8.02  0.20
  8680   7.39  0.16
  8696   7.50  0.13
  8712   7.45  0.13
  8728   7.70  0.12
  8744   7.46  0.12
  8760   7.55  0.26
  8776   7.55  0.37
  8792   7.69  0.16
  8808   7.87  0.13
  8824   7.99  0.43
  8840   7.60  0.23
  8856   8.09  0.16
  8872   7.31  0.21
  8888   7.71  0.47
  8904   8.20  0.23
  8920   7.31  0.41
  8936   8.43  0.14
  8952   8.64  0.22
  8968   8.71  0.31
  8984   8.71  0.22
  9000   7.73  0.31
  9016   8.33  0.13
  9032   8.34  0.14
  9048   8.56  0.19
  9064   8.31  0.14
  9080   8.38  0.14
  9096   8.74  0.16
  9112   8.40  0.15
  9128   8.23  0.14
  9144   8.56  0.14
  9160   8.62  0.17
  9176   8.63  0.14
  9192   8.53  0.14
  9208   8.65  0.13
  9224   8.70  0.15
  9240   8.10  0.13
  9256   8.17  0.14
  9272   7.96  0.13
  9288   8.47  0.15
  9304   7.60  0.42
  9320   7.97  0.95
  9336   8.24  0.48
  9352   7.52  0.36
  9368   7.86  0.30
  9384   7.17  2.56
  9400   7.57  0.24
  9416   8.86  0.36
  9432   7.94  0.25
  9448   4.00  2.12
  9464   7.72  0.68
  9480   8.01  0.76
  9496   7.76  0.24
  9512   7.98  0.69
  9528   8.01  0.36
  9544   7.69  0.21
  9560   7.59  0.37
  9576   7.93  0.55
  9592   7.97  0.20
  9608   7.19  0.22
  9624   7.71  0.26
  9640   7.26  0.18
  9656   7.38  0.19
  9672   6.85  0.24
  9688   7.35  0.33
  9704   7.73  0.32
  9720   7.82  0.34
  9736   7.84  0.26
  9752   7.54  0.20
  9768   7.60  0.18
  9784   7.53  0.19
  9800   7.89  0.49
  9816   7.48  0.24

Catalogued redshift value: 0.217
